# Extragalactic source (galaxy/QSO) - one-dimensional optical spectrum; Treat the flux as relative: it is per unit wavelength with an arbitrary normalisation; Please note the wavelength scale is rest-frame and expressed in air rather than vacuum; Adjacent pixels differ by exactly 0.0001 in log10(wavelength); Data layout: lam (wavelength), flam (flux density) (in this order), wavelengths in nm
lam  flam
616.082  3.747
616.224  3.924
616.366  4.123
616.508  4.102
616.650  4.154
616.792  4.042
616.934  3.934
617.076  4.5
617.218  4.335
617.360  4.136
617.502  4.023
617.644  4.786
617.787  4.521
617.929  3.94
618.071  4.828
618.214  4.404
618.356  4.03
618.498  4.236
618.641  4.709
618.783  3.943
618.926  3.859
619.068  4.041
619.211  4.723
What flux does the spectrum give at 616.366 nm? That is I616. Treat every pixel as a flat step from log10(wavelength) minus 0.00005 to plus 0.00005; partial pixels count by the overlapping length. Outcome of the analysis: 4.123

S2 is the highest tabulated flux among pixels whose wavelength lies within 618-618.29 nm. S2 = 4.828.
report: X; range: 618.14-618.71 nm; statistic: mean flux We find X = 4.34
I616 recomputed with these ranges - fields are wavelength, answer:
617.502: 4.023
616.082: 3.747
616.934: 3.934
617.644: 4.786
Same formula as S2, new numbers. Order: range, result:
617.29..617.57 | 4.136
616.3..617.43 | 4.5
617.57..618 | 4.786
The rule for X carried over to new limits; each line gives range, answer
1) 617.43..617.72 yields 4.4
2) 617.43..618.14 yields 4.42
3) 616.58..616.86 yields 4.1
